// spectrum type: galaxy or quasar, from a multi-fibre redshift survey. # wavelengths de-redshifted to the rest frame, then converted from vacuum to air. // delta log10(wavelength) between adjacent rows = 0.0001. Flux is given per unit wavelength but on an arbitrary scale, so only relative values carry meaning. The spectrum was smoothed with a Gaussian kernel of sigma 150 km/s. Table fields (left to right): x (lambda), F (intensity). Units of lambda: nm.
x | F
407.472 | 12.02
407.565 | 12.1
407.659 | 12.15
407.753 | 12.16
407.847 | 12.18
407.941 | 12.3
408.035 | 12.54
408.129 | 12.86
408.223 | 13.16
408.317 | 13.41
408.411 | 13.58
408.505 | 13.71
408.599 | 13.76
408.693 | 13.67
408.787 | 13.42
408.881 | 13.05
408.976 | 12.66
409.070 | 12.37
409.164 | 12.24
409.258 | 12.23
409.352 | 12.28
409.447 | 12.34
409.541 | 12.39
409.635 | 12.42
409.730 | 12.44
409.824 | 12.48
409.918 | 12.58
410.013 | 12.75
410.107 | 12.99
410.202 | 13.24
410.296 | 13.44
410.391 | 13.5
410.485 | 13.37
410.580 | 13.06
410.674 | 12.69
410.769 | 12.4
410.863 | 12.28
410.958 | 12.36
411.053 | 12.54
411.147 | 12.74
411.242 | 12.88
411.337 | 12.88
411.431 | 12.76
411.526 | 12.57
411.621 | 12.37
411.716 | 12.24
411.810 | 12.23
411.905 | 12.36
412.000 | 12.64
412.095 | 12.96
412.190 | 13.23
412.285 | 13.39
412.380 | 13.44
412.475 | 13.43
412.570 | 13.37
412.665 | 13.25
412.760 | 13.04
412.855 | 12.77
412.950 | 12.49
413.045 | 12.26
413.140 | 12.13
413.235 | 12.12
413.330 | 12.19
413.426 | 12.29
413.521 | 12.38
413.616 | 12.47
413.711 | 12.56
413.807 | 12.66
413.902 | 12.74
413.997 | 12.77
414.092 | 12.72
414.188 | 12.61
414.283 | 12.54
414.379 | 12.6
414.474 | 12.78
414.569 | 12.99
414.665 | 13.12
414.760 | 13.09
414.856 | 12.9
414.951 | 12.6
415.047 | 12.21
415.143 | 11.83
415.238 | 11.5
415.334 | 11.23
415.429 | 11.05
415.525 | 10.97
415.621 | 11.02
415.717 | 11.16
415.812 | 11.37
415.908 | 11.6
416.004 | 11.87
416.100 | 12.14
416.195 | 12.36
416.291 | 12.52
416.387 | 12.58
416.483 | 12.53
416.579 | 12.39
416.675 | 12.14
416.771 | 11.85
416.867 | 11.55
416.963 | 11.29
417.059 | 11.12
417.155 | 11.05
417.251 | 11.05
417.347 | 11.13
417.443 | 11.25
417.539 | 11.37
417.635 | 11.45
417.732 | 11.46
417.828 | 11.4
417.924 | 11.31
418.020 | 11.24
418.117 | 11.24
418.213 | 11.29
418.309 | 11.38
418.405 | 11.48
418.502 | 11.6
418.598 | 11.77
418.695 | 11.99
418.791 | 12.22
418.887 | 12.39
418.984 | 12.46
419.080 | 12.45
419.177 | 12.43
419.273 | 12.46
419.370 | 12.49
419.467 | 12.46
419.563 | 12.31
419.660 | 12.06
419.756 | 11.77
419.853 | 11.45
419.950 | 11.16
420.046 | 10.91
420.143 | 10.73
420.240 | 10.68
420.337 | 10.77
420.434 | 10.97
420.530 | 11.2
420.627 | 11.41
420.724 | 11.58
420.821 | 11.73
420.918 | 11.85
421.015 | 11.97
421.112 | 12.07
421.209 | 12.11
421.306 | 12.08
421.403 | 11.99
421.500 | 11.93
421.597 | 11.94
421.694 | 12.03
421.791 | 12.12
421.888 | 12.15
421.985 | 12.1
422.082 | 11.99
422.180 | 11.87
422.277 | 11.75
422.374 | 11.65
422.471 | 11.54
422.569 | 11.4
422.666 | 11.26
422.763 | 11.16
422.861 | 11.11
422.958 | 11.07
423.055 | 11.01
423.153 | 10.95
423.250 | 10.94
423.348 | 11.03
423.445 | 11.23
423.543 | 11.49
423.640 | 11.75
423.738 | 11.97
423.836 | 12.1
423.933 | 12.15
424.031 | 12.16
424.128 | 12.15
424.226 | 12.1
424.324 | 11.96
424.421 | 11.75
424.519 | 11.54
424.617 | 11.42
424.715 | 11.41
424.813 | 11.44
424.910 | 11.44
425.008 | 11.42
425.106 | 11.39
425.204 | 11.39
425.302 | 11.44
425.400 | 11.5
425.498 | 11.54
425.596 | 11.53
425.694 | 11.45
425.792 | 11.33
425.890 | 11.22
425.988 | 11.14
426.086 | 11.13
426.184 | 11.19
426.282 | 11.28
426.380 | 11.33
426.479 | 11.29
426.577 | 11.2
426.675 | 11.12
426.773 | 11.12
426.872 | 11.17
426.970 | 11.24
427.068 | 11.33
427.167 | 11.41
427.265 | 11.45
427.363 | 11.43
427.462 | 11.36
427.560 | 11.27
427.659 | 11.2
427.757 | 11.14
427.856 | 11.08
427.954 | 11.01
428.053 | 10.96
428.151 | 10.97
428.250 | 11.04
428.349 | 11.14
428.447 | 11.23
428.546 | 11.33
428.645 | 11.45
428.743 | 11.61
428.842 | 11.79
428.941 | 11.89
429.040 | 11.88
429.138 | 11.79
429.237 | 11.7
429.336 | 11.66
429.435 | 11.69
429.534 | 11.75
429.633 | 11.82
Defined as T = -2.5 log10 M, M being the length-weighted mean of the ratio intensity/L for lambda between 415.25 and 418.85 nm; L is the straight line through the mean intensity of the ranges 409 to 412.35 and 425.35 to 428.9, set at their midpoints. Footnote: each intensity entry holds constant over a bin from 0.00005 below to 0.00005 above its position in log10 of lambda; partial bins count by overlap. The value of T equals 0.05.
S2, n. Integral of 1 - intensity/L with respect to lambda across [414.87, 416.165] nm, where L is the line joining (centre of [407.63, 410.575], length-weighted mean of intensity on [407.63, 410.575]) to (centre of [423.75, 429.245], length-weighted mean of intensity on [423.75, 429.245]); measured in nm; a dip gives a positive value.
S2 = 0.07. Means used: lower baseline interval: 12.8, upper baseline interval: 11.4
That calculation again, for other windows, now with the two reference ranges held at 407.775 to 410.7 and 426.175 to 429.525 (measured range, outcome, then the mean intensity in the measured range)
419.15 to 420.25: 0.02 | 11.8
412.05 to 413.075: -0.04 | 13.1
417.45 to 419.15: 0.06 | 11.7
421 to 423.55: 0.04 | 11.6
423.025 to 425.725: 0.02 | 11.6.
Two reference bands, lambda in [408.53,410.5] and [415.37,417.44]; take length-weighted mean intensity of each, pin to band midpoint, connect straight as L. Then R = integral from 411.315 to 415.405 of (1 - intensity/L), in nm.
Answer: -0.15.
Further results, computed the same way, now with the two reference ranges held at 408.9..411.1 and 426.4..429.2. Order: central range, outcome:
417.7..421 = 0.08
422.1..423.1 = 0.03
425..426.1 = 0.01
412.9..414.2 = -0.01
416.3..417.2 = 0.02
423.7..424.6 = -0.03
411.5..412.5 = -0.02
